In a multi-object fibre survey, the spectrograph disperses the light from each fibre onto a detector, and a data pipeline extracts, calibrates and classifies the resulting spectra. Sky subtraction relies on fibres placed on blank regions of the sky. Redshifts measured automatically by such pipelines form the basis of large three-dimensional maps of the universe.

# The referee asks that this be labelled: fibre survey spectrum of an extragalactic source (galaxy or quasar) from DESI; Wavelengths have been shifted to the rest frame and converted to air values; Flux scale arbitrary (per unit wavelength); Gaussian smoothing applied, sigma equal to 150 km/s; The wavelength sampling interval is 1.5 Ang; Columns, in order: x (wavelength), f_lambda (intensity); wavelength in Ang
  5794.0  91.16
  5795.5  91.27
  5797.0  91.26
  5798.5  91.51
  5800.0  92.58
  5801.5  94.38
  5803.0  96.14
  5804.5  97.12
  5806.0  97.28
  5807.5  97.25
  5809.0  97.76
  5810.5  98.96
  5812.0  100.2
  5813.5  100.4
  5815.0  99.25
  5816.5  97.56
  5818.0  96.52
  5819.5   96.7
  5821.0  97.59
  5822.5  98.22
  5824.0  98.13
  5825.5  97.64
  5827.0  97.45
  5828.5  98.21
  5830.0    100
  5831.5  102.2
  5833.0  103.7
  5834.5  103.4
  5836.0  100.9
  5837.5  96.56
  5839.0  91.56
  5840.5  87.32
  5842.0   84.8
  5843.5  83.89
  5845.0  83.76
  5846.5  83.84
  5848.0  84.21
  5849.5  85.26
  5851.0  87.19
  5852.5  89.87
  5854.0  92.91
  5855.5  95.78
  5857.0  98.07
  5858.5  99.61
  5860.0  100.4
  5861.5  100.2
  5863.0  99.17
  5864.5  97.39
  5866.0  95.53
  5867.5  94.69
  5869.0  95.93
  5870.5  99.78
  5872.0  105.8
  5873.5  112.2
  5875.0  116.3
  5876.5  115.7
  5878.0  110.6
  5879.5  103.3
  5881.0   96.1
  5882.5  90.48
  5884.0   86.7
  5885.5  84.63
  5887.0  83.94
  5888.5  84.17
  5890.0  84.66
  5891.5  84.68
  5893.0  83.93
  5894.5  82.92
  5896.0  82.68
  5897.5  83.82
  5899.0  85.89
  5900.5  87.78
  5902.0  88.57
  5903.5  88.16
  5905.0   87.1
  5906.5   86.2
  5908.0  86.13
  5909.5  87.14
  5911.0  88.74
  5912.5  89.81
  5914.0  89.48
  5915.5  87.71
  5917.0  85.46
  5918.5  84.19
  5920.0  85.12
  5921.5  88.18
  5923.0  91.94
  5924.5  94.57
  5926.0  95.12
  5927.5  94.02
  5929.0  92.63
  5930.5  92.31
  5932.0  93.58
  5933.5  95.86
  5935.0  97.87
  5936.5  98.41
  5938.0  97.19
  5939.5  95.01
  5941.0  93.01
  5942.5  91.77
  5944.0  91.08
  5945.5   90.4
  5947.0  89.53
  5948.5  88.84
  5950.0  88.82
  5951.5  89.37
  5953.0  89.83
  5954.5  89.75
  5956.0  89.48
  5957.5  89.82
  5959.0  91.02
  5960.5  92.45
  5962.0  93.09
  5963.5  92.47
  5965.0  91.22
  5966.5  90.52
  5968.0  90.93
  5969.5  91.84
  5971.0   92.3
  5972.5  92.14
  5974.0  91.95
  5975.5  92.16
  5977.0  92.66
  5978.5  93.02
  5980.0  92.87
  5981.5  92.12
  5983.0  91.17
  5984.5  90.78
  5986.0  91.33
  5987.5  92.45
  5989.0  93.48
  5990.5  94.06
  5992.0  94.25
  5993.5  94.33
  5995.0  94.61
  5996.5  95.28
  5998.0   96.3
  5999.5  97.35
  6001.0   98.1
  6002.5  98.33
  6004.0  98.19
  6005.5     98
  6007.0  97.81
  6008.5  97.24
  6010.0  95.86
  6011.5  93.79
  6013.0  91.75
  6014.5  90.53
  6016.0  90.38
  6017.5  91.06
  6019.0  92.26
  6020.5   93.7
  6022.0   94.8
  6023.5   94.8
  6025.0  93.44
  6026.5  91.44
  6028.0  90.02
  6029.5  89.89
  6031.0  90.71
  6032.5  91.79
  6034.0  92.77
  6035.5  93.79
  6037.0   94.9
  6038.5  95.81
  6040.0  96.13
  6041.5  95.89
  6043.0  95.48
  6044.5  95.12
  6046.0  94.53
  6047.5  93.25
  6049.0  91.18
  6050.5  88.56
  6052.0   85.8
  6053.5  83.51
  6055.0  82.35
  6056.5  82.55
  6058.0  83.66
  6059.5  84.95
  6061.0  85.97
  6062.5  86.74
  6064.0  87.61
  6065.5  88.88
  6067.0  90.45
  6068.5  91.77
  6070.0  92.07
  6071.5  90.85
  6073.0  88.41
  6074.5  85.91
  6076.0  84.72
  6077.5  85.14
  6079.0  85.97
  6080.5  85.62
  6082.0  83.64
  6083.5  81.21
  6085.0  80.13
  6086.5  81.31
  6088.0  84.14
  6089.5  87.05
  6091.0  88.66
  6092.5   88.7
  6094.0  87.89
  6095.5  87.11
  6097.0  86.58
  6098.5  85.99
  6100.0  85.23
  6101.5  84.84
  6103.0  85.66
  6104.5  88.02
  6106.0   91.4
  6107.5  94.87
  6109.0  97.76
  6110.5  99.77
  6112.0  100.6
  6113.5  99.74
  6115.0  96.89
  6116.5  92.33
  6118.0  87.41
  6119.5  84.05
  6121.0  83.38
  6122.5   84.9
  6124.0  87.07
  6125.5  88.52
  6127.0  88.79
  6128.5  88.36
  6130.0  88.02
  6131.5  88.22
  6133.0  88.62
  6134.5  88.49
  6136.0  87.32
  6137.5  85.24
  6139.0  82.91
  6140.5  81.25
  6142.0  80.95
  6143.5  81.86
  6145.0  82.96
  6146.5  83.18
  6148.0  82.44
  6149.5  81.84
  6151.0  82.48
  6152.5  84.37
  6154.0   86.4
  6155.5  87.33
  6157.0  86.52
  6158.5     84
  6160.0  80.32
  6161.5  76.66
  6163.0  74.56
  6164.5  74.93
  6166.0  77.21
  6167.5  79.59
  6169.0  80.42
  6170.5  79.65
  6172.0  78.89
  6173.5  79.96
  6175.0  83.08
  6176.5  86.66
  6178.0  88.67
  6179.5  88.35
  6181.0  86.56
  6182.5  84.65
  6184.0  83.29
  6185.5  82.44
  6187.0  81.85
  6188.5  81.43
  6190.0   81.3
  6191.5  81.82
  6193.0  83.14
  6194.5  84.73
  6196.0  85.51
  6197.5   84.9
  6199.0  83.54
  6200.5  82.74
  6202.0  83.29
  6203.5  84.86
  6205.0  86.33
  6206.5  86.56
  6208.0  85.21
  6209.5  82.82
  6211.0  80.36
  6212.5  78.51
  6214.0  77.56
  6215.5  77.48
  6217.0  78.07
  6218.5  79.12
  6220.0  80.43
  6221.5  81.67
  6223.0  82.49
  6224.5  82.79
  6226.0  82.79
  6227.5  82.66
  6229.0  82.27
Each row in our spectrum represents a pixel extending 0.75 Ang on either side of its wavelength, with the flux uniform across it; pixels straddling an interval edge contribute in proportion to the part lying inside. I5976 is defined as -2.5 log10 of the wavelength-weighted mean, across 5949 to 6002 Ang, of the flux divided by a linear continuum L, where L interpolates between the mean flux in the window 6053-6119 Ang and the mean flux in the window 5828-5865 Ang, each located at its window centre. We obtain -0.02 mag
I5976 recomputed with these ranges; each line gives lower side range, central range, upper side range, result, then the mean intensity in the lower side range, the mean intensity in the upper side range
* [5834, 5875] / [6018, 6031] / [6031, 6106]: -0.03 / 94.8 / 88.2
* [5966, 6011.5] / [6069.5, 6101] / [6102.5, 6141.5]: 0.06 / 94.1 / 89.6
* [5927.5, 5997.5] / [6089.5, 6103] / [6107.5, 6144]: 0.03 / 92.4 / 89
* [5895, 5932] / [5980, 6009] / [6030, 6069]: -0.06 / 88.5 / 90.1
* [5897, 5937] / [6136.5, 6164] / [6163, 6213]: 0.02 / 89.8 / 82.7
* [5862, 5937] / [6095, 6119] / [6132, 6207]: -0.08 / 92.3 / 83.1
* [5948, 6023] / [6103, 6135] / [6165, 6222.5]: -0.06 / 92.9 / 82.4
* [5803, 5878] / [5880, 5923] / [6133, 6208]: 0.09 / 97.2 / 83.1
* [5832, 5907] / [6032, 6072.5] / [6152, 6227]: -0.04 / 93.1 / 82.3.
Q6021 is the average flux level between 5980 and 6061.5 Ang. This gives 92.6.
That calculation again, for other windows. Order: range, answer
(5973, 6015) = 94.3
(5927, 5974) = 92.1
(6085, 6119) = 89.8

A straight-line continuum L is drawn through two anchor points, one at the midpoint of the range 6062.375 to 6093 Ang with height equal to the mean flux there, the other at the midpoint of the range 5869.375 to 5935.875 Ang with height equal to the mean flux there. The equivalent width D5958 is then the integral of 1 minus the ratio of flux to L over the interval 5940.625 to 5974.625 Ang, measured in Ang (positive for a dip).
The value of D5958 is -0.29 Ang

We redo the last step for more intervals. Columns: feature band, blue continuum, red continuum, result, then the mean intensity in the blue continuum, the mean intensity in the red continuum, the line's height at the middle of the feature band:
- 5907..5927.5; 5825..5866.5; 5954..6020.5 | 1.1 Ang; 94.3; 93.2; 93.7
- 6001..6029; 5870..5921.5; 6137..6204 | -2.2 Ang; 91.1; 82.6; 87.4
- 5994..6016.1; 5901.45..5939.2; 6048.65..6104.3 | -1.9 Ang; 90.7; 86.2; 88.3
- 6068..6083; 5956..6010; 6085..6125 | 0.5 Ang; 93.6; 89.1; 90.2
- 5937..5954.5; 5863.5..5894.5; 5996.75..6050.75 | 0.7 Ang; 96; 94.1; 95.1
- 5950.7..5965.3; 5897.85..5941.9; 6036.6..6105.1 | -0.2 Ang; 90.5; 87.8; 89.8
